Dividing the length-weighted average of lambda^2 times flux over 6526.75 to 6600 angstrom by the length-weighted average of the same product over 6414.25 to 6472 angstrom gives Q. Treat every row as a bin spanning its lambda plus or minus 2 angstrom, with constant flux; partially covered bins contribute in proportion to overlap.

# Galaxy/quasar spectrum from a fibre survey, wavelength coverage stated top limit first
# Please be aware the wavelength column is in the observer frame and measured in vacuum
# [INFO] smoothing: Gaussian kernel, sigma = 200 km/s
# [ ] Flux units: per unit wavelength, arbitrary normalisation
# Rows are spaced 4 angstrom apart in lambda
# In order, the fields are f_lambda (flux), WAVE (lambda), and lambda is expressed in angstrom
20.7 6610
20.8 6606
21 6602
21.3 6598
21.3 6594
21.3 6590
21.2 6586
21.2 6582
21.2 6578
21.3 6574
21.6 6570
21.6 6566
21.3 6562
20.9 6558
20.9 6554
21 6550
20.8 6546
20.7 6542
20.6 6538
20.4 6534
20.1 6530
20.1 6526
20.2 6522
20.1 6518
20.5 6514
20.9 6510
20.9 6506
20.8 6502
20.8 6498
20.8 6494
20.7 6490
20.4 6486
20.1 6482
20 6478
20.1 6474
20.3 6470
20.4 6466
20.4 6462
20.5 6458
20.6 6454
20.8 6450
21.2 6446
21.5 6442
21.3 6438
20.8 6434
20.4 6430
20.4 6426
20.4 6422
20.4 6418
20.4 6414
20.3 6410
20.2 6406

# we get 1.06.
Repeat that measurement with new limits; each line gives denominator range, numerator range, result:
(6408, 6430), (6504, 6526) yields 1.04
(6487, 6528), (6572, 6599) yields 1.06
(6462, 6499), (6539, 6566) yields 1.05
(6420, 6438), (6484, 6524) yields 1.02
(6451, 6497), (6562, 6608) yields 1.08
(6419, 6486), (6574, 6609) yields 1.07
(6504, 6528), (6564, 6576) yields 1.07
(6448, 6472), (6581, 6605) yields 1.08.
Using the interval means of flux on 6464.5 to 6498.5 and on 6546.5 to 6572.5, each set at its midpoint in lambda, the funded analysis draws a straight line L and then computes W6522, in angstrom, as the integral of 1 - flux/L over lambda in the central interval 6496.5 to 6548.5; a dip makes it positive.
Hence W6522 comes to 0.7 angstrom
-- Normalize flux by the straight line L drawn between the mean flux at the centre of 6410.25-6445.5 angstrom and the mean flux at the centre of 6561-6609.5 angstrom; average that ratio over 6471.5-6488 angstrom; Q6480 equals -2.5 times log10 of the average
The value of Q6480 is 0.038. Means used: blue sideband 20.7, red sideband 21.2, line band 20.2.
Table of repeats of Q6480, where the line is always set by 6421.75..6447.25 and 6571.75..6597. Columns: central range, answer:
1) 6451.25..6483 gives 0.03 mag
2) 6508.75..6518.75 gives 0.03 mag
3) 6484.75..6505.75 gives 0.02 mag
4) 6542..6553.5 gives 0.02 mag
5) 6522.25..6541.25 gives 0.04 mag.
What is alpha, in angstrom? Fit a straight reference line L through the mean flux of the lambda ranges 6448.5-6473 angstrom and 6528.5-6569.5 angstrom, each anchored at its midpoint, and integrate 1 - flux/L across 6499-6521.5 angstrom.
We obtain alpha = 0.1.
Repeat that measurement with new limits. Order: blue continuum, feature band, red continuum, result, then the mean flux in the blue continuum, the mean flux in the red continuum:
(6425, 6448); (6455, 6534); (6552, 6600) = 2.45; 21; 21.3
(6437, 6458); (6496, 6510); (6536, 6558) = 0.04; 21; 20.8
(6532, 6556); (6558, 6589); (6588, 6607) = -0.51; 20.7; 21.2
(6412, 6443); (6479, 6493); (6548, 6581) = 0.34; 20.7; 21.2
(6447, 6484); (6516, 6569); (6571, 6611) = 0.43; 20.4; 21.2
